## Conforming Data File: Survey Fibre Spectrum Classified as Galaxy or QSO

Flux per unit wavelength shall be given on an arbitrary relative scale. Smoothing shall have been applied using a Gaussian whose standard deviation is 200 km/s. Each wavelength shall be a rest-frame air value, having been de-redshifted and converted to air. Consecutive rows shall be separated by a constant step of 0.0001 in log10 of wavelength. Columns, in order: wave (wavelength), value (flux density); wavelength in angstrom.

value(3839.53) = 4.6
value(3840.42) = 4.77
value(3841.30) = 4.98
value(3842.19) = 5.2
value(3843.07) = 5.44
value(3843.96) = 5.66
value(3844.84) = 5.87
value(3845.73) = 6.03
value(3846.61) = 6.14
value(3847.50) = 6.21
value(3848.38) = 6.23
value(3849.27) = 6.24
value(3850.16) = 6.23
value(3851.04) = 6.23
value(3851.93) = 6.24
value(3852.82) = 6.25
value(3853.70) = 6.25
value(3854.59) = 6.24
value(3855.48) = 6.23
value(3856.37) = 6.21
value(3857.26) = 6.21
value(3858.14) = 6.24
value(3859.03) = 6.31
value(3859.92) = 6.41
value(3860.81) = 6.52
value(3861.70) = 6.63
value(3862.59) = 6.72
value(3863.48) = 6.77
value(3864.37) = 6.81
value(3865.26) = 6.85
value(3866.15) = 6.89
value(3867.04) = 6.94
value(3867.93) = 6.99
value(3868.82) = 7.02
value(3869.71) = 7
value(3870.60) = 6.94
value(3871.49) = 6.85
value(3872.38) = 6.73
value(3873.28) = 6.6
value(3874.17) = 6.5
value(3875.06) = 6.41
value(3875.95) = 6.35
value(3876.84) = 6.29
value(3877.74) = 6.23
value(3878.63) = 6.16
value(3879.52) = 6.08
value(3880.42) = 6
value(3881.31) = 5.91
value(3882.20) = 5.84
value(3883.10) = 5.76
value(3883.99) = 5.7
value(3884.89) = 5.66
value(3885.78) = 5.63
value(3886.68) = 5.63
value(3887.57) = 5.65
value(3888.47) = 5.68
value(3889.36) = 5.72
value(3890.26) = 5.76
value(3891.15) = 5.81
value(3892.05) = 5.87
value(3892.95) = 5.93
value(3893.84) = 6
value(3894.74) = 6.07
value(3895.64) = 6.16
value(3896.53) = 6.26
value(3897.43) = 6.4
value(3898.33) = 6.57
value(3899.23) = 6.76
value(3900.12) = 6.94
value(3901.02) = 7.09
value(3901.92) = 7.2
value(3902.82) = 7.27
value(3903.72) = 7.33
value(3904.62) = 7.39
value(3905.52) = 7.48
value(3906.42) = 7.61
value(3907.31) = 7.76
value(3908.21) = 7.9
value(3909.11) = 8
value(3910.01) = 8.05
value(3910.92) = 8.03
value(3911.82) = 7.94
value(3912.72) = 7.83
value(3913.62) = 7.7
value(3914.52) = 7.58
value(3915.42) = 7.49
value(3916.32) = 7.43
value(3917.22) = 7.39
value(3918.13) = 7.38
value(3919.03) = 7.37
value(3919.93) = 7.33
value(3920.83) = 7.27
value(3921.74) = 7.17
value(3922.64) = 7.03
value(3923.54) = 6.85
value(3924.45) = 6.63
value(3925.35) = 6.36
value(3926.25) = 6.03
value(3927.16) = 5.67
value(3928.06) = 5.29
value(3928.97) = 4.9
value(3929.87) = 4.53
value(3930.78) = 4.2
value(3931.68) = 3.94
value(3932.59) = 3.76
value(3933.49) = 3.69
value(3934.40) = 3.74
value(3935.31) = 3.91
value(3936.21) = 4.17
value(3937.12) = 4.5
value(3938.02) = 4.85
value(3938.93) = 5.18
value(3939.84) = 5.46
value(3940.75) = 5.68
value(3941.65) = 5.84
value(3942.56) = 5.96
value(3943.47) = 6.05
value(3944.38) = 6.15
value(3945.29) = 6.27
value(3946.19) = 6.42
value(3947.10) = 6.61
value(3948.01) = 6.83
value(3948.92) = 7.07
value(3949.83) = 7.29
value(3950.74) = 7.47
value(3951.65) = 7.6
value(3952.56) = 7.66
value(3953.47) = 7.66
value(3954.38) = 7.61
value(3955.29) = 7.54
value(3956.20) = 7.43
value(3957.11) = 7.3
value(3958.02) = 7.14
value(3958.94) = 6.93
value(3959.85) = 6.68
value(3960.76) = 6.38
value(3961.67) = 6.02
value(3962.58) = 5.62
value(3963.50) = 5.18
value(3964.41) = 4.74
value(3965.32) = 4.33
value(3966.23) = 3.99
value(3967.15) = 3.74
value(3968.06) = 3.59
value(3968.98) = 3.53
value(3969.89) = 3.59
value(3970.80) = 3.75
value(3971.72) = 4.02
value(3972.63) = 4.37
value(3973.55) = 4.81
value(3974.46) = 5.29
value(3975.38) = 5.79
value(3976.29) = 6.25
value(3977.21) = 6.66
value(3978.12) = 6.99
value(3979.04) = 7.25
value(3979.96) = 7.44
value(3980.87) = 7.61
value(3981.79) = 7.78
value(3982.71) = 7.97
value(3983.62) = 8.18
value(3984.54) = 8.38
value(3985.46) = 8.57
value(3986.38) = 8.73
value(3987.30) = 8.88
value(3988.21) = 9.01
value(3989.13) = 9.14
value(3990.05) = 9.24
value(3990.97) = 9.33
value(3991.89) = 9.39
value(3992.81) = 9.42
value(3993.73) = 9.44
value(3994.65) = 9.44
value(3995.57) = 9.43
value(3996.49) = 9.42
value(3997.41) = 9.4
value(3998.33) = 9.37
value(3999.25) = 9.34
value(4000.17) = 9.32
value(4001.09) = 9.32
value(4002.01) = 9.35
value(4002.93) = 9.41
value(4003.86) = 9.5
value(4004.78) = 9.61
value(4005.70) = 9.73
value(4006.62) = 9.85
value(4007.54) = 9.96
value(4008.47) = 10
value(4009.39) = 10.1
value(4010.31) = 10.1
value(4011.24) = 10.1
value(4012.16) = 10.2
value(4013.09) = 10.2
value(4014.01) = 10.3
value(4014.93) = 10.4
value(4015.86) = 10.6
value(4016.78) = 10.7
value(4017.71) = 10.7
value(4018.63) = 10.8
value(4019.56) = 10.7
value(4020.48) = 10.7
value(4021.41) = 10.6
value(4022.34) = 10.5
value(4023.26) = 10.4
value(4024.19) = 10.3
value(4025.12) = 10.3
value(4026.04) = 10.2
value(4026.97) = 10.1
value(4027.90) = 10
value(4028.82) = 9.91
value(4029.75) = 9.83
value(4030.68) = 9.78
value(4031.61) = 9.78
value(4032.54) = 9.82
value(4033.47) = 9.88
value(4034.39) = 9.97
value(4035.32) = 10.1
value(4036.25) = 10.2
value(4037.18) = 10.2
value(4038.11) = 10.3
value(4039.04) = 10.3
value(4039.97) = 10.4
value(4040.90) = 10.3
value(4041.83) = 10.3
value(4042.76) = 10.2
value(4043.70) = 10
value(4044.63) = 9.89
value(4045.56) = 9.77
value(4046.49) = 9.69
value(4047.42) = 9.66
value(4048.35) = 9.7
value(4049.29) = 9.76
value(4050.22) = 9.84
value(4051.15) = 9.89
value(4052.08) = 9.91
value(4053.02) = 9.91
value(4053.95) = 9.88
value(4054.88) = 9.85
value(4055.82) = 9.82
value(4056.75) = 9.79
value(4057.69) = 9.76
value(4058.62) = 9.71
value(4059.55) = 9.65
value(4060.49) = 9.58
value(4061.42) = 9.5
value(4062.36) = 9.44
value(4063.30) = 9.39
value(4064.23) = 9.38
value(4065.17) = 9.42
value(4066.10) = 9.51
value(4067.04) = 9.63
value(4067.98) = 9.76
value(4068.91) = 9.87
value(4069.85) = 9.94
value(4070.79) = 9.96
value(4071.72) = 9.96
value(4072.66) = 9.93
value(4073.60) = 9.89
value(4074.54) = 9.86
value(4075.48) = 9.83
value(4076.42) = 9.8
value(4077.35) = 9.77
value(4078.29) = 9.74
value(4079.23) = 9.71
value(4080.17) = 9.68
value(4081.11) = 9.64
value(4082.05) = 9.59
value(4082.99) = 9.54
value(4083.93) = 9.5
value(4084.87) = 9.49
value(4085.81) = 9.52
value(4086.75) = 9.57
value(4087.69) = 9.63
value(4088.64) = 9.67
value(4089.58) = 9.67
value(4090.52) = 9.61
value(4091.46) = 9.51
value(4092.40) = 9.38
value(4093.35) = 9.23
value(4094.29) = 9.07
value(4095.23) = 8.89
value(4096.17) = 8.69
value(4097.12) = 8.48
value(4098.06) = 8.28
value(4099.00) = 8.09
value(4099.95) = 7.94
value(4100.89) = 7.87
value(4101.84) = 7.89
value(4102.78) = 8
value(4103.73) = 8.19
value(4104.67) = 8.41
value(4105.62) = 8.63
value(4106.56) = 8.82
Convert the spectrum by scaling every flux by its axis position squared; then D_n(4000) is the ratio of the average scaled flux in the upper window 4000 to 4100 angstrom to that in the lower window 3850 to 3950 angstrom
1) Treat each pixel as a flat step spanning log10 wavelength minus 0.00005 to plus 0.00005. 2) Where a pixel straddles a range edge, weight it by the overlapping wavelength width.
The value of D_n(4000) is 1.67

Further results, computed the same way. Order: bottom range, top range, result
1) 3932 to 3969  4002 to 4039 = 1.81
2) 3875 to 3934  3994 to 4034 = 1.64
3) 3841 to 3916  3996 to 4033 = 1.65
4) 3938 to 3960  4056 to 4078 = 1.54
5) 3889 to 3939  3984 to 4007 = 1.52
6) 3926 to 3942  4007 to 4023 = 2.29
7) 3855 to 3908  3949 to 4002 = 1.17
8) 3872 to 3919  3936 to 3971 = 0.91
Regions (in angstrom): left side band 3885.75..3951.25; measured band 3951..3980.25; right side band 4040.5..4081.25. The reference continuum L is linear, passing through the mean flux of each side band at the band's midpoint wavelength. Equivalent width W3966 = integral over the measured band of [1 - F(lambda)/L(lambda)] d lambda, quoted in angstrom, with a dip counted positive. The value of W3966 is 6.3 angstrom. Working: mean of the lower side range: 6.33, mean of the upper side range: 9.78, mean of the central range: 5.84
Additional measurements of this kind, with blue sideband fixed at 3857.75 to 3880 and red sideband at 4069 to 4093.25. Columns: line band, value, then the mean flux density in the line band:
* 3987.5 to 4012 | -2.9 angstrom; 9.53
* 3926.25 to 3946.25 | 6.8 angstrom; 5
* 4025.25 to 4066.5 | -3.2 angstrom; 9.88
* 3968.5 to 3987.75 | 4.1 angstrom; 6.47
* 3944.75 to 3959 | 1.2 angstrom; 7.18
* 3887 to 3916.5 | 0.7 angstrom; 6.92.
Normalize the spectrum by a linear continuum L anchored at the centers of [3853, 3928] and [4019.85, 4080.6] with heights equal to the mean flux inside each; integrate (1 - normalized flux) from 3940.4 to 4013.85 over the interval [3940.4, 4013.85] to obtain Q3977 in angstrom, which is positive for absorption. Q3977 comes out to 8.5 angstrom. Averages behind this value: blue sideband 6.66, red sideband 9.92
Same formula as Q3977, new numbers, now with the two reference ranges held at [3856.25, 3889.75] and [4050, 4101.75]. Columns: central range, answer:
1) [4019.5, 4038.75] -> -3.1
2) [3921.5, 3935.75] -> 3.9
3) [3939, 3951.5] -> 1.8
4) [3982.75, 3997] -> -1.5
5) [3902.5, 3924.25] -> -1.7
